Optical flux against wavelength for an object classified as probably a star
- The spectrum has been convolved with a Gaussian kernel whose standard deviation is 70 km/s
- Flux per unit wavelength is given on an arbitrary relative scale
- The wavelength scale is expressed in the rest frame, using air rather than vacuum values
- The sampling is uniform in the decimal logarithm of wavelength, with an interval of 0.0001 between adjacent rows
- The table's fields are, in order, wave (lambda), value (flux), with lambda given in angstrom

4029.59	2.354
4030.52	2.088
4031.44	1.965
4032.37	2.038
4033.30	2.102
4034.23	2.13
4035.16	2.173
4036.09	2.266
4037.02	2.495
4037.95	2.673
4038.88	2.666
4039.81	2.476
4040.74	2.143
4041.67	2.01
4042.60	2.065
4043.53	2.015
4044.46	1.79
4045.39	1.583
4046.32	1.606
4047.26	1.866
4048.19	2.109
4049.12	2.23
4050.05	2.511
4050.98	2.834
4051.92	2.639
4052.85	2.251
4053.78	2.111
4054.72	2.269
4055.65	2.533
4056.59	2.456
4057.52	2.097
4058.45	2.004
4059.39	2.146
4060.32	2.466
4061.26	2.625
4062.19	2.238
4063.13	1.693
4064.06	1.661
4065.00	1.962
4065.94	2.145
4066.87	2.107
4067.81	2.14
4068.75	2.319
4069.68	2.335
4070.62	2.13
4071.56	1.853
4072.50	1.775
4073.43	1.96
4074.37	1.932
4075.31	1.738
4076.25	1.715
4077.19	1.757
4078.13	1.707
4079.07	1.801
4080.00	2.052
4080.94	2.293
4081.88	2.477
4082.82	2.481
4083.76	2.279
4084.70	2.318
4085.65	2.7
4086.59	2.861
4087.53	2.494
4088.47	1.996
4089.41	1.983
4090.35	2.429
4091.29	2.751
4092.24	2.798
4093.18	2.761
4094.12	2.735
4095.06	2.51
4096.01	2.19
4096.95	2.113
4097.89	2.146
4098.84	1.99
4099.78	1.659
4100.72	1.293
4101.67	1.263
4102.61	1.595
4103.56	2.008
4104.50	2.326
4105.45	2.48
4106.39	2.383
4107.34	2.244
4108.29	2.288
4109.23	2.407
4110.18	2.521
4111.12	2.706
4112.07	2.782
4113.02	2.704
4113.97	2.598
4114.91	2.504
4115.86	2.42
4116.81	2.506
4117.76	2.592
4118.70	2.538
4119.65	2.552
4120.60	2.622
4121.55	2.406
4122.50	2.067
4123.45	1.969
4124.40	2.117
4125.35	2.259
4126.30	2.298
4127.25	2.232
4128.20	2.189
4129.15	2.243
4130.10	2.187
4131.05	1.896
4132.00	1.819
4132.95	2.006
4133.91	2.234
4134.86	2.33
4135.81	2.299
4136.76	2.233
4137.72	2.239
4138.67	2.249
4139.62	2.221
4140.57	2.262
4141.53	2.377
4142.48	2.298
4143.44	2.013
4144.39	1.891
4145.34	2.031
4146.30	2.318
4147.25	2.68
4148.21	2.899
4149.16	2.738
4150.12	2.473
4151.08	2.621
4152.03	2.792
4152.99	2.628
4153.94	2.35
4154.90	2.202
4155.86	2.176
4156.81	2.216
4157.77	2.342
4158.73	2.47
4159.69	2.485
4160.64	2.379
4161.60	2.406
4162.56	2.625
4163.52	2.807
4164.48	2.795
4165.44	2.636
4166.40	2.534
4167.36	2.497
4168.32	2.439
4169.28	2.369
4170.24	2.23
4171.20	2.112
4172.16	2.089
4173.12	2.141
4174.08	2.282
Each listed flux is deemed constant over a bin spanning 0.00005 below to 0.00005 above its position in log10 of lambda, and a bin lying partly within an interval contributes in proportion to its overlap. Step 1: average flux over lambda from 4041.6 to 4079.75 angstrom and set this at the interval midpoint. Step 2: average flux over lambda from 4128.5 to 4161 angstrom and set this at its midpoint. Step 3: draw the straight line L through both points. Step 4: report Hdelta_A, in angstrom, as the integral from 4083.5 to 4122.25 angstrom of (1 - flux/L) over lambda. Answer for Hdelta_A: -2.8 angstrom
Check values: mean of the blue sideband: 2.08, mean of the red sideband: 2.31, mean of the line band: 2.35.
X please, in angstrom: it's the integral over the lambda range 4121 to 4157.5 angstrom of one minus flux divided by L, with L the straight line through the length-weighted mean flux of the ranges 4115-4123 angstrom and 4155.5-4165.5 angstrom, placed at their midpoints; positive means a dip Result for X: 2.9 angstrom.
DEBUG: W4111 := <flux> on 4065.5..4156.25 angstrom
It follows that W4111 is 2.26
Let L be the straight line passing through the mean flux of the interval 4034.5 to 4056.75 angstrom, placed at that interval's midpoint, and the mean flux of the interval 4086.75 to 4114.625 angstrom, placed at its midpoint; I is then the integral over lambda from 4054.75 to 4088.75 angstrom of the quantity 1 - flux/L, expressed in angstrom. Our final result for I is 1.7 angstrom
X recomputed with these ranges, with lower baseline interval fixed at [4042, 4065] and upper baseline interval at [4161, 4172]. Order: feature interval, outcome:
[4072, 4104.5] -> 1.7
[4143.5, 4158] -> 0.1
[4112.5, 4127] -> -0.4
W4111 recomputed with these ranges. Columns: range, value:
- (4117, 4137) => 2.25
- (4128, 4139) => 2.16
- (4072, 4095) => 2.25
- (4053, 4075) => 2.13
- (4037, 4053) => 2.21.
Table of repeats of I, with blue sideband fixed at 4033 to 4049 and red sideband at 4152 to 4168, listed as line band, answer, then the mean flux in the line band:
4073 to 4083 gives 1.17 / 1.98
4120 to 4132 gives 0.93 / 2.2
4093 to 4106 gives 1.35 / 2.06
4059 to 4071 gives 0.27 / 2.15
